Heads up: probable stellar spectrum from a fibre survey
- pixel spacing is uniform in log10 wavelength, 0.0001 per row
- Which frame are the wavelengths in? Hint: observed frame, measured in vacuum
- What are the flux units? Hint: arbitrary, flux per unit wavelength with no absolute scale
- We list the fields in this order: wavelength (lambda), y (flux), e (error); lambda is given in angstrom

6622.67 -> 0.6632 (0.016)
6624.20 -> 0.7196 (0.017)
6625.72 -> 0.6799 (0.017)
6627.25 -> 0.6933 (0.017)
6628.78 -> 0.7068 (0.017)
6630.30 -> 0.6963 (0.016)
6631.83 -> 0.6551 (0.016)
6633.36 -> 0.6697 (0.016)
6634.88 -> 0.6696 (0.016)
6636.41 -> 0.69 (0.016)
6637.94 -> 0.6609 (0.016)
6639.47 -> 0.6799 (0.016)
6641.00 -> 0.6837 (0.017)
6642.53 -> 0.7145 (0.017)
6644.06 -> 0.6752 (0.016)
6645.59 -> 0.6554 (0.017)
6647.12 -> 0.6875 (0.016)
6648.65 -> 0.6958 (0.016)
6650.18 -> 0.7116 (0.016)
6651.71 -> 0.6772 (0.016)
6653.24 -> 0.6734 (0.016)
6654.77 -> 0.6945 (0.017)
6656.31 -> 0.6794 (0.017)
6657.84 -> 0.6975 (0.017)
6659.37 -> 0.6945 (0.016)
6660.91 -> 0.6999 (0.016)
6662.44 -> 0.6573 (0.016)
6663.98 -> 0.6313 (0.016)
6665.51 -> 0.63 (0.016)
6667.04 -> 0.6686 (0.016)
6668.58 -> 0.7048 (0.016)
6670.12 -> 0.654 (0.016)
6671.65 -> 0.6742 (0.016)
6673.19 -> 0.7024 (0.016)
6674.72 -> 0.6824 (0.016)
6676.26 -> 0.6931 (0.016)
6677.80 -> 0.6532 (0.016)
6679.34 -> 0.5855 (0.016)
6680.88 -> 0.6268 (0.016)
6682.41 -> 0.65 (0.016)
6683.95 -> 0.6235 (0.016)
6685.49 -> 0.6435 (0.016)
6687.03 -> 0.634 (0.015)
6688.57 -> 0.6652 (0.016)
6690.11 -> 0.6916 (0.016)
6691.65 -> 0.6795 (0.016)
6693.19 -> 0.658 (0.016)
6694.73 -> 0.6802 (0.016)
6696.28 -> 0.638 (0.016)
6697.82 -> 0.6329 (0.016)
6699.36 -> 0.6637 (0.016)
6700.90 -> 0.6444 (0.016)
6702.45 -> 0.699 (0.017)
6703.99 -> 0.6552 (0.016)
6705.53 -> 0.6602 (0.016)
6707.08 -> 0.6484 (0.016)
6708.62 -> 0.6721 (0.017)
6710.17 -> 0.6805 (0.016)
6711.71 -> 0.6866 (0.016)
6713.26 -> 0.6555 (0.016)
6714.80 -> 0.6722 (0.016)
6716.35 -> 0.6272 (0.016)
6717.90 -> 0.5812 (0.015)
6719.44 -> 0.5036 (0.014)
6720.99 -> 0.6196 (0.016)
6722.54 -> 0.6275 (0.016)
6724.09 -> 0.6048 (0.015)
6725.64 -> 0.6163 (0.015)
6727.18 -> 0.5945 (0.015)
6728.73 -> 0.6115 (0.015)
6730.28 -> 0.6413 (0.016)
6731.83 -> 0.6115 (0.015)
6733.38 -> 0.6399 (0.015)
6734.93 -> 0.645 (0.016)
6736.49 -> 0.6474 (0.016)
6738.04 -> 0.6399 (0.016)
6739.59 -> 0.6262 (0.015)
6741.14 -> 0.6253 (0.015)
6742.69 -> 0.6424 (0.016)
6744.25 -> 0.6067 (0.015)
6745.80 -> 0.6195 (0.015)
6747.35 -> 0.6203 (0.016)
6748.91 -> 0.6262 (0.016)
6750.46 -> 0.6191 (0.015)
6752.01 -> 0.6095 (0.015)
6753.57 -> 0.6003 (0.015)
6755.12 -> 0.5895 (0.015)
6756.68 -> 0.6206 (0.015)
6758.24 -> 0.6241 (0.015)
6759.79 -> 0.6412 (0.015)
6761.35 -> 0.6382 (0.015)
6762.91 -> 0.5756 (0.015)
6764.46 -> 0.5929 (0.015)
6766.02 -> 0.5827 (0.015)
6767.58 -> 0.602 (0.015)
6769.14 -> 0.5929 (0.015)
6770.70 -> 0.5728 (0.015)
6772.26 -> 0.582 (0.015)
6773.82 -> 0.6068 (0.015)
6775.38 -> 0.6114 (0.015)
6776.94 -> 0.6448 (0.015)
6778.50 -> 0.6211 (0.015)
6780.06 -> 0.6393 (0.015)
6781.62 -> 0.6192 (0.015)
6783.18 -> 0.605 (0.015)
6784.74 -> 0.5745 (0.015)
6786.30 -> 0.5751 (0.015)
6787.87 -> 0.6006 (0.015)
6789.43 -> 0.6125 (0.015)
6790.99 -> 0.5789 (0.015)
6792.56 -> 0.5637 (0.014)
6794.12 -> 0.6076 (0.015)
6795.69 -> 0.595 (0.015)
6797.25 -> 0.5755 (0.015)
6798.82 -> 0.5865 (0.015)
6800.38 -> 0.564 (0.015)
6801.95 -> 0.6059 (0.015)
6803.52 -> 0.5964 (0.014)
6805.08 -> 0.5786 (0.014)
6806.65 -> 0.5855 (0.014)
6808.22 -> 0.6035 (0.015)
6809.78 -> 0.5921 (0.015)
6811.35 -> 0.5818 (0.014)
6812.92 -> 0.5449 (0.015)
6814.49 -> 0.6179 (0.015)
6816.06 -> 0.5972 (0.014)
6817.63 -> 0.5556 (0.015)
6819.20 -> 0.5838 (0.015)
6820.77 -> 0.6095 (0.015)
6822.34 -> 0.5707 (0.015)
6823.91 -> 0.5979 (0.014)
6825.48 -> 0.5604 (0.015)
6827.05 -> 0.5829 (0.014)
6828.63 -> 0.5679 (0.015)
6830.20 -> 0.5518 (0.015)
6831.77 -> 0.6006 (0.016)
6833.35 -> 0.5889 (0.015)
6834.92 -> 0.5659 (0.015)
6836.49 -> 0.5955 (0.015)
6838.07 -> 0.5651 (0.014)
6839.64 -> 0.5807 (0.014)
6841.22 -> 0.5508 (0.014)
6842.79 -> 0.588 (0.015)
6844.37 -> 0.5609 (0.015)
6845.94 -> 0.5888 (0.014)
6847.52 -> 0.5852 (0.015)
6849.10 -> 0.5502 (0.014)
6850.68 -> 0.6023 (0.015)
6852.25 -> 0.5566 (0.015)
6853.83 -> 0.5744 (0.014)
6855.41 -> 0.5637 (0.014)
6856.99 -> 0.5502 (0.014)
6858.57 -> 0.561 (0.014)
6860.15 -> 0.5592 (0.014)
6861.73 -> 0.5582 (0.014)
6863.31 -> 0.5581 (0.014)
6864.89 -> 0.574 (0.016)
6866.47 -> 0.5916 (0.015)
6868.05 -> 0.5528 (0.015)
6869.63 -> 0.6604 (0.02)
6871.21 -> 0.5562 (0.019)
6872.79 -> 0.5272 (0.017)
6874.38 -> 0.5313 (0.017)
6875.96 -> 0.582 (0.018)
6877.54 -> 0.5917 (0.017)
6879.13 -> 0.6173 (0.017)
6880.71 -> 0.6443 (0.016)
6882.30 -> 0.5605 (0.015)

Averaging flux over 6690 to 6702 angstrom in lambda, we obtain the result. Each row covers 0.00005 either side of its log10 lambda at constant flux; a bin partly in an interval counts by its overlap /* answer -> 0.66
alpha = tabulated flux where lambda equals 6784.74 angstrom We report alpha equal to 0.5745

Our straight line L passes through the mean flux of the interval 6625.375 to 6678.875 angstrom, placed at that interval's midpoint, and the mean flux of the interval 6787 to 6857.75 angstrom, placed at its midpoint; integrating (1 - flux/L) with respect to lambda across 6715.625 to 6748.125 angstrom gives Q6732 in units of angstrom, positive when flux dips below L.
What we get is 0.8 angstrom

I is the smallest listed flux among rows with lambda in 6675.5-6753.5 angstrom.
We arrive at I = 0.5036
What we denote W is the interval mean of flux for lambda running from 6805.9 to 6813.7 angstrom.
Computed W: 0.582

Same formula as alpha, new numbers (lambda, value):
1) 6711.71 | 0.6866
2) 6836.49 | 0.5955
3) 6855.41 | 0.5637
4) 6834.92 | 0.5659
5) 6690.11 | 0.6916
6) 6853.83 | 0.5744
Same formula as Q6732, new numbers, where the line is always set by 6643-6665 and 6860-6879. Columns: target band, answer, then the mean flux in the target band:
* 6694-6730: 0.8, 0.638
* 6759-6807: 1.4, 0.598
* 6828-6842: 0.4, 0.574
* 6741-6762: 0.4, 0.62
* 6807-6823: 0.4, 0.586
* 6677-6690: 0.5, 0.638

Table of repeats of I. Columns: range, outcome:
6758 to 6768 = 0.5756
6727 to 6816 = 0.5449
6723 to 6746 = 0.5945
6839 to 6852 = 0.5502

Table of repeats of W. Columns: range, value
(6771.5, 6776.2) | 0.6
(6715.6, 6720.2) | 0.571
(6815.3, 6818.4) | 0.576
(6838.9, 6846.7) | 0.574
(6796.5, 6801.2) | 0.575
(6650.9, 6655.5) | 0.683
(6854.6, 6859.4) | 0.558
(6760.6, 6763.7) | 0.607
